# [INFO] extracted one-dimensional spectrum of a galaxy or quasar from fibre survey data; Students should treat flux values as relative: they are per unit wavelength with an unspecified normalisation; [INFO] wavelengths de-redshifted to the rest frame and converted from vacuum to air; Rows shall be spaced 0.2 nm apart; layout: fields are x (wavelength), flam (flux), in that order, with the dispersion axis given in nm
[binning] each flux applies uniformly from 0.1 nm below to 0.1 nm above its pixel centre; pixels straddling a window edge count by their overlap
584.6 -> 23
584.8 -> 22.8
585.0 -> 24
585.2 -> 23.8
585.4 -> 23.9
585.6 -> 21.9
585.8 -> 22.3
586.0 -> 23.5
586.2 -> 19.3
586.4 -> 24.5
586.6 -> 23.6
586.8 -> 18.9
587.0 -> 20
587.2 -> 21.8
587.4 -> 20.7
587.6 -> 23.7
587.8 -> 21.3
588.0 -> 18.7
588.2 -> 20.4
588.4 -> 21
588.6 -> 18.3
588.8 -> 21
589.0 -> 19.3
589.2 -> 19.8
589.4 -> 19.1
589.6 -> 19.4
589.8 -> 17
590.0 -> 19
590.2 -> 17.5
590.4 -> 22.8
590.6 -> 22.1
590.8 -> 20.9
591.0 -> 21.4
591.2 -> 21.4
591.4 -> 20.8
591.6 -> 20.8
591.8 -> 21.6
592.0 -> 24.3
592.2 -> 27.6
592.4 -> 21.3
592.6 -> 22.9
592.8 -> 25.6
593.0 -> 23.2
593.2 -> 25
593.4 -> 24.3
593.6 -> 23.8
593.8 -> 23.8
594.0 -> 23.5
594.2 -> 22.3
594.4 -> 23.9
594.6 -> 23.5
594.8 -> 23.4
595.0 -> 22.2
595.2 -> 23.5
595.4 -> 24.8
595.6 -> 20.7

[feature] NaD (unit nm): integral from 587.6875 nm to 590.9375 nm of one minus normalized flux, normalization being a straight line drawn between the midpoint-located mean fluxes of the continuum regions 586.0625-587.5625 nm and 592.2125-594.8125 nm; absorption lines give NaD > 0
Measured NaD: 0.35 nm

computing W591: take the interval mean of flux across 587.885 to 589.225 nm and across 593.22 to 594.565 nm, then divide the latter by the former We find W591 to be 1.20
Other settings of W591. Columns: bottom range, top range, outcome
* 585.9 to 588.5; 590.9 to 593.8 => 1.09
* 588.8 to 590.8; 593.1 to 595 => 1.20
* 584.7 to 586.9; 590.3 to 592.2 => 0.98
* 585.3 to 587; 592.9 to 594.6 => 1.07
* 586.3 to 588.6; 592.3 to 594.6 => 1.11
